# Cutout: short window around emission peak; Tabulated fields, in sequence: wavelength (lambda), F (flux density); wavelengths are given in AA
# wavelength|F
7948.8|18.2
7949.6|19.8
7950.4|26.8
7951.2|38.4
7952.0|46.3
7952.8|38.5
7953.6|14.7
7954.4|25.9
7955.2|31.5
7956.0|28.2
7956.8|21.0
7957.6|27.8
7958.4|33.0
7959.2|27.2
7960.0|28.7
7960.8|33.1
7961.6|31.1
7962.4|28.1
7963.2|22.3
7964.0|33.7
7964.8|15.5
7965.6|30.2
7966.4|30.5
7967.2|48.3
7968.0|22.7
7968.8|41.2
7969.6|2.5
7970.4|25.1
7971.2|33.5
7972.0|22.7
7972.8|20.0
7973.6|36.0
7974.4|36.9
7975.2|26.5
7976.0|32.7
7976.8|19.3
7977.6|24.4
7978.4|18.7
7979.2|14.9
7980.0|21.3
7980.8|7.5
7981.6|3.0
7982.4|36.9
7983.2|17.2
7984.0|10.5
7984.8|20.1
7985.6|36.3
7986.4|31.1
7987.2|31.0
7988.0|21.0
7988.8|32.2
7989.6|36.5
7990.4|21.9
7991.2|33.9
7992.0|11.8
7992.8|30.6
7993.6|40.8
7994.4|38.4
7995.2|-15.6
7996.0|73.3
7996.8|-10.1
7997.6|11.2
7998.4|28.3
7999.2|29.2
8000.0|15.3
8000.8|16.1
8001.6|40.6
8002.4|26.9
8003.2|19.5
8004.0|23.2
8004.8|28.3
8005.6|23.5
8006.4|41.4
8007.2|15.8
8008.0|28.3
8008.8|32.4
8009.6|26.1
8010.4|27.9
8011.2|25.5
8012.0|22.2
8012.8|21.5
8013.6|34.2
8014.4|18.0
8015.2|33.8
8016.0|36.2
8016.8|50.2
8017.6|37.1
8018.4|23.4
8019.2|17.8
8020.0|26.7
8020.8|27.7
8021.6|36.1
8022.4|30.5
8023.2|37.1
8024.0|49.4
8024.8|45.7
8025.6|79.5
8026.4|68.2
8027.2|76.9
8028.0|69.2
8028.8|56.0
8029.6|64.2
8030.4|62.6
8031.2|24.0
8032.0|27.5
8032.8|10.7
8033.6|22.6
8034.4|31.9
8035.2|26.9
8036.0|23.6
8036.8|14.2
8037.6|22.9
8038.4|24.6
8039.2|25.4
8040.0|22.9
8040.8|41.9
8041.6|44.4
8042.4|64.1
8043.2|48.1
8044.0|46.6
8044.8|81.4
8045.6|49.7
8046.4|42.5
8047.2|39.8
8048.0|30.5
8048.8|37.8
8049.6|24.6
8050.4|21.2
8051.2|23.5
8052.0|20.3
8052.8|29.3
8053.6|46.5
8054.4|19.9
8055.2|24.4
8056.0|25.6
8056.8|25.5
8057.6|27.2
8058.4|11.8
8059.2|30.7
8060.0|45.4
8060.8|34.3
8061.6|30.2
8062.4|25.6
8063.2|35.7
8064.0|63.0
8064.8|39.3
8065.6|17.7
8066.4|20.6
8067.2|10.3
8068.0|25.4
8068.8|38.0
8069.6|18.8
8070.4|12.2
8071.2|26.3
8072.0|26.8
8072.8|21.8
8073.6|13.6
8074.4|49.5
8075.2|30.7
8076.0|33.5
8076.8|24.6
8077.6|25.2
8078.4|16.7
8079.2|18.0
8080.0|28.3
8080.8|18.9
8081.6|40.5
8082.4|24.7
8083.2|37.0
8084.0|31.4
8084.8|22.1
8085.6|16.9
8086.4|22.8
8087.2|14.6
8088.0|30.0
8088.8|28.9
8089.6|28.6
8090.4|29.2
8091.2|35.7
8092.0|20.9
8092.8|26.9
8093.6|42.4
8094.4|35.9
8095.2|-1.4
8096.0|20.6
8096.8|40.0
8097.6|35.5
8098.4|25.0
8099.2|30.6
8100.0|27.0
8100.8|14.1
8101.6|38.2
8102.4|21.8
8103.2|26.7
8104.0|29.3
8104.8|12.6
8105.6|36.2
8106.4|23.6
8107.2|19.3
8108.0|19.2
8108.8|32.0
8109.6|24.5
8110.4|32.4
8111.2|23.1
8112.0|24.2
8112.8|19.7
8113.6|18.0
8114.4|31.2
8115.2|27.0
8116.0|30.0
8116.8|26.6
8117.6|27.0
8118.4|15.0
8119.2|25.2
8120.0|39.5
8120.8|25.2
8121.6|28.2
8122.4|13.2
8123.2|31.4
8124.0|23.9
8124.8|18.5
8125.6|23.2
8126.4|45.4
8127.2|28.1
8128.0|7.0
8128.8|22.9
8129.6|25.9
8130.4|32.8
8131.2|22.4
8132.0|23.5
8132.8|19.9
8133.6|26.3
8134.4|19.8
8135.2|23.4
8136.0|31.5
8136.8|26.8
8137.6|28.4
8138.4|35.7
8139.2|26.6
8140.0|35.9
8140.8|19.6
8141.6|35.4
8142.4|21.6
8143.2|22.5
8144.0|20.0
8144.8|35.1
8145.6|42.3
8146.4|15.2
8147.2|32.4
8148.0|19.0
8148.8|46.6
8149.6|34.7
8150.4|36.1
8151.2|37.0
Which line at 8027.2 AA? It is [S II]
